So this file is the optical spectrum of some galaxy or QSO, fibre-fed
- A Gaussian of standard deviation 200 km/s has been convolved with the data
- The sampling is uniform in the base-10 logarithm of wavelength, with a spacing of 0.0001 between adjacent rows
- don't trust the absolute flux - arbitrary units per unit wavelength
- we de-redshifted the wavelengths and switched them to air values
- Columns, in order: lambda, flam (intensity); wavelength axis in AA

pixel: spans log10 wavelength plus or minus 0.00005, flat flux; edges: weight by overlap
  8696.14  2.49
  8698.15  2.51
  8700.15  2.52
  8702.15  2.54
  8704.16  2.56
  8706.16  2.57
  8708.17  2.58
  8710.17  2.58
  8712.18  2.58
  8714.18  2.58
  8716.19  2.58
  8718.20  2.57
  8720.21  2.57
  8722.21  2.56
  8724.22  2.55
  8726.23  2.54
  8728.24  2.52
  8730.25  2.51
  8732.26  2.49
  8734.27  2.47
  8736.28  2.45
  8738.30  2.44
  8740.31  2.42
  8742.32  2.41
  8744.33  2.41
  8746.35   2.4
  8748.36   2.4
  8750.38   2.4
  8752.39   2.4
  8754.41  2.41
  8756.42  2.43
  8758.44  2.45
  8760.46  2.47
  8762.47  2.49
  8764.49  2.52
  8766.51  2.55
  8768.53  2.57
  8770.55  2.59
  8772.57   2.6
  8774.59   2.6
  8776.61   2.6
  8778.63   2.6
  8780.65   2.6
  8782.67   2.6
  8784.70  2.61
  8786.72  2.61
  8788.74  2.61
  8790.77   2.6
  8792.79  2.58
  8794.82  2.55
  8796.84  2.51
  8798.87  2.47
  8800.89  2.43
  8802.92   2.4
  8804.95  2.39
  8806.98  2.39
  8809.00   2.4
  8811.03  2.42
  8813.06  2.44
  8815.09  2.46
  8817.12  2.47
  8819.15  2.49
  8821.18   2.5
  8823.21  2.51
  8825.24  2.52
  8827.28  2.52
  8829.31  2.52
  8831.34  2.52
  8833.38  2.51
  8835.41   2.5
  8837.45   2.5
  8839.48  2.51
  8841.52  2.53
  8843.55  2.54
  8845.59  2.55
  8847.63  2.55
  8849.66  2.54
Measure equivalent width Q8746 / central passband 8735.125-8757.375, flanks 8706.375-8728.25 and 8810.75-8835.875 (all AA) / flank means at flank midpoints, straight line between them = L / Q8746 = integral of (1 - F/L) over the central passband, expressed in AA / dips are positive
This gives 1.1 AA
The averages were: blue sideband 2.57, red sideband 2.49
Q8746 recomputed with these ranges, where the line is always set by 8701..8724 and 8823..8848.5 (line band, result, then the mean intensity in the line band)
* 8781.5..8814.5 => 0.5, 2.5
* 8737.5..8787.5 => 0.9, 2.5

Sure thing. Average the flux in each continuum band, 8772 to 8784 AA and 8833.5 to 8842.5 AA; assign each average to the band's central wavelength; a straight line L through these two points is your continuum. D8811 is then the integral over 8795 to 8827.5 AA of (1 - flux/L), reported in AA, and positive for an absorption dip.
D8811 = 1.17 AA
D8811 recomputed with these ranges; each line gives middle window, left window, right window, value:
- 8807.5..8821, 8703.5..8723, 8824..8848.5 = 0.4 AA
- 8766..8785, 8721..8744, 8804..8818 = -1.1 AA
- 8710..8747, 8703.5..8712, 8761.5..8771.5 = 0.8 AA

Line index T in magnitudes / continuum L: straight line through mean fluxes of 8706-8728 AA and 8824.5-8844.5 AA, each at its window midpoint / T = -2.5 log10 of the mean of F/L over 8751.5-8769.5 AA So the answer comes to 0.03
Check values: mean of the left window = 2.57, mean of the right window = 2.52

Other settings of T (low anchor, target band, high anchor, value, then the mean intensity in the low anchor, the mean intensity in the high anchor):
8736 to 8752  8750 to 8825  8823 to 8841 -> -0.02 mag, 2.41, 2.51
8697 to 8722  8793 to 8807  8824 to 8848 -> 0.03 mag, 2.56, 2.52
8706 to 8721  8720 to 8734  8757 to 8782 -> 0.02 mag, 2.58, 2.55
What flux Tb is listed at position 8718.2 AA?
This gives 2.57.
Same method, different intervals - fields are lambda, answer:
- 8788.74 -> 2.61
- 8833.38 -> 2.51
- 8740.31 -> 2.42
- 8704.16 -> 2.56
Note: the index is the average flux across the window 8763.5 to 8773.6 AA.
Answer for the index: 2.57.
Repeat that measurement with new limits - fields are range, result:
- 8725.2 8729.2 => 2.53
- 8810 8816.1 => 2.44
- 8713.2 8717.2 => 2.58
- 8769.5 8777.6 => 2.6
